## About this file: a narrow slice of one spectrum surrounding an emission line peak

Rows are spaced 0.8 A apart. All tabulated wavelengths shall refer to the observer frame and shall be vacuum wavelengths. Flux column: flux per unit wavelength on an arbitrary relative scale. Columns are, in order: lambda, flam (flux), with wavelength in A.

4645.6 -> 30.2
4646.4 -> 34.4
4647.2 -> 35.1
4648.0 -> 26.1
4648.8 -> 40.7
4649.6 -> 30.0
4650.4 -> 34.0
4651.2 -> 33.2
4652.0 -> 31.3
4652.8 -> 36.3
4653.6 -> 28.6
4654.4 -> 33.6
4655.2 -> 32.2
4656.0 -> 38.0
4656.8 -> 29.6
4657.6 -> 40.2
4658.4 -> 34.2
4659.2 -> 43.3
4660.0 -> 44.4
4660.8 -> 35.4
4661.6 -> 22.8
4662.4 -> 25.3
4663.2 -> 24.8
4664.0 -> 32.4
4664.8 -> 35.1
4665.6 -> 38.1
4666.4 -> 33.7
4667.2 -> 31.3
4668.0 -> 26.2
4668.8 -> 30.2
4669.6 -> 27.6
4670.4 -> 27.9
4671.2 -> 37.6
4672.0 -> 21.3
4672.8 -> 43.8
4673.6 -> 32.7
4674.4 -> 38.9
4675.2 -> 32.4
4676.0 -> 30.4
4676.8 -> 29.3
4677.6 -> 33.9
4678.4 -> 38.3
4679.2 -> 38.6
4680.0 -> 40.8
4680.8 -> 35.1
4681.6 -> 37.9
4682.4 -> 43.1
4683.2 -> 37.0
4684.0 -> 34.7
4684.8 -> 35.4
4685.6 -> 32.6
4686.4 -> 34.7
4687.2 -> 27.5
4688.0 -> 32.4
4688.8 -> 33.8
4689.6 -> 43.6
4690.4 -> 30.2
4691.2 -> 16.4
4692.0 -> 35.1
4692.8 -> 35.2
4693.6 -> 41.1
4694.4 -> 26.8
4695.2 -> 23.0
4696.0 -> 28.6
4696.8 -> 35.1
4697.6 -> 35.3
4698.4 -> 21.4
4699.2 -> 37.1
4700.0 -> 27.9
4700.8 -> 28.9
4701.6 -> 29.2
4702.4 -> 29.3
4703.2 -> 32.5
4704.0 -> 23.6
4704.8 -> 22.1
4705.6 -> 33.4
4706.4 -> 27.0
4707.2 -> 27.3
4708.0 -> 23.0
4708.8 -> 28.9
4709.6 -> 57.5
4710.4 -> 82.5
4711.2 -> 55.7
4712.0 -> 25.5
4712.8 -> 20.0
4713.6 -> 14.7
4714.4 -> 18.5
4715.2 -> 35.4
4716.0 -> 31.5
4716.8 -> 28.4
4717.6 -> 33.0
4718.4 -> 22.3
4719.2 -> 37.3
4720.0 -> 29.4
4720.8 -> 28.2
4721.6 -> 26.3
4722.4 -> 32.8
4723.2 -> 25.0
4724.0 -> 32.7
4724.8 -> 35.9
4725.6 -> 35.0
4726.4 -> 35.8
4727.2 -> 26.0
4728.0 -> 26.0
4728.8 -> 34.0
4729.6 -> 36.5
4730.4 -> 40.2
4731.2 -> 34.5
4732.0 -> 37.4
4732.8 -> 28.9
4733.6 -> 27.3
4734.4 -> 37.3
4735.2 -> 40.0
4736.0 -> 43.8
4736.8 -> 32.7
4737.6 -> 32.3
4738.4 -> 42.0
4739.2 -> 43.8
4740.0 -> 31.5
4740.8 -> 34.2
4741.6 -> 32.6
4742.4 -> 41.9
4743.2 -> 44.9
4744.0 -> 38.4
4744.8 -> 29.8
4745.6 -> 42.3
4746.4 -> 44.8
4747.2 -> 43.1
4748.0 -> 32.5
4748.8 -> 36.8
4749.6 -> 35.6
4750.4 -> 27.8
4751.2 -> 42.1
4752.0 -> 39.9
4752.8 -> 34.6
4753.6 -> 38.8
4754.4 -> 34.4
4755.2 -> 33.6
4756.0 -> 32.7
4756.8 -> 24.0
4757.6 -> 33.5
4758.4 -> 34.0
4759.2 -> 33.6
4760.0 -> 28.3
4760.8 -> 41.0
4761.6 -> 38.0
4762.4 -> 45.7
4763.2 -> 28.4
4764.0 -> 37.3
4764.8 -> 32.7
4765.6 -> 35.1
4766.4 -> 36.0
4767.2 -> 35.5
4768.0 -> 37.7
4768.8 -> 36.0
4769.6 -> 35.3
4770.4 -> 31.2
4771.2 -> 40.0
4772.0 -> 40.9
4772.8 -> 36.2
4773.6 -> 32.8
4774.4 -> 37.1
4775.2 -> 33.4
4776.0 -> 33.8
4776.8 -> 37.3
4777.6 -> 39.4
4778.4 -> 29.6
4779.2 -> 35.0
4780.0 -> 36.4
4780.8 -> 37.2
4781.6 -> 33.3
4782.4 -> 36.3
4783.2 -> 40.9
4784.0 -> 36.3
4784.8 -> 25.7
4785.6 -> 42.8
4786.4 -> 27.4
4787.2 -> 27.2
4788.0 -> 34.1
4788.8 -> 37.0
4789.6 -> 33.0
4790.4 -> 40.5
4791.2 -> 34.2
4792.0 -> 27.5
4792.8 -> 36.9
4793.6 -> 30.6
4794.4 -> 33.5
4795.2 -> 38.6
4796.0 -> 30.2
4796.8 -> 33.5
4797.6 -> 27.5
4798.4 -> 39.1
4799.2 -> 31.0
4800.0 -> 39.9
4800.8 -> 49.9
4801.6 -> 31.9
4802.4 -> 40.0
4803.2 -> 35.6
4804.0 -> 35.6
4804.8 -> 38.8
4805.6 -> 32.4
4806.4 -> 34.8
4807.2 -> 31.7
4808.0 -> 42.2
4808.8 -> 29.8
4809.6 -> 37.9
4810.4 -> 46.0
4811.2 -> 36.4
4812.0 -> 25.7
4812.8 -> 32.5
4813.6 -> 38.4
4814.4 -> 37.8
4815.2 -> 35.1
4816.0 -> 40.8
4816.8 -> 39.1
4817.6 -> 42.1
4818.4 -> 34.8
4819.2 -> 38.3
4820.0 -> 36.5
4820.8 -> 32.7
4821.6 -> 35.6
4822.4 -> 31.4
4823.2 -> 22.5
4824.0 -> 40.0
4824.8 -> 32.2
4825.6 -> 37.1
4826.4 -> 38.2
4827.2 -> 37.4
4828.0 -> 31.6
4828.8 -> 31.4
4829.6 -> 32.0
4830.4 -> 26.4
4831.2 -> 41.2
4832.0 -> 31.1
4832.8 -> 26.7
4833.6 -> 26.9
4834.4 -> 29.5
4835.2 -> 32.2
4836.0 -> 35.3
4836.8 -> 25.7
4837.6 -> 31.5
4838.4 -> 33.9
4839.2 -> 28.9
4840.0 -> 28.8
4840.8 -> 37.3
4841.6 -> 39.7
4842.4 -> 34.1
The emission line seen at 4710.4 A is H-gamma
